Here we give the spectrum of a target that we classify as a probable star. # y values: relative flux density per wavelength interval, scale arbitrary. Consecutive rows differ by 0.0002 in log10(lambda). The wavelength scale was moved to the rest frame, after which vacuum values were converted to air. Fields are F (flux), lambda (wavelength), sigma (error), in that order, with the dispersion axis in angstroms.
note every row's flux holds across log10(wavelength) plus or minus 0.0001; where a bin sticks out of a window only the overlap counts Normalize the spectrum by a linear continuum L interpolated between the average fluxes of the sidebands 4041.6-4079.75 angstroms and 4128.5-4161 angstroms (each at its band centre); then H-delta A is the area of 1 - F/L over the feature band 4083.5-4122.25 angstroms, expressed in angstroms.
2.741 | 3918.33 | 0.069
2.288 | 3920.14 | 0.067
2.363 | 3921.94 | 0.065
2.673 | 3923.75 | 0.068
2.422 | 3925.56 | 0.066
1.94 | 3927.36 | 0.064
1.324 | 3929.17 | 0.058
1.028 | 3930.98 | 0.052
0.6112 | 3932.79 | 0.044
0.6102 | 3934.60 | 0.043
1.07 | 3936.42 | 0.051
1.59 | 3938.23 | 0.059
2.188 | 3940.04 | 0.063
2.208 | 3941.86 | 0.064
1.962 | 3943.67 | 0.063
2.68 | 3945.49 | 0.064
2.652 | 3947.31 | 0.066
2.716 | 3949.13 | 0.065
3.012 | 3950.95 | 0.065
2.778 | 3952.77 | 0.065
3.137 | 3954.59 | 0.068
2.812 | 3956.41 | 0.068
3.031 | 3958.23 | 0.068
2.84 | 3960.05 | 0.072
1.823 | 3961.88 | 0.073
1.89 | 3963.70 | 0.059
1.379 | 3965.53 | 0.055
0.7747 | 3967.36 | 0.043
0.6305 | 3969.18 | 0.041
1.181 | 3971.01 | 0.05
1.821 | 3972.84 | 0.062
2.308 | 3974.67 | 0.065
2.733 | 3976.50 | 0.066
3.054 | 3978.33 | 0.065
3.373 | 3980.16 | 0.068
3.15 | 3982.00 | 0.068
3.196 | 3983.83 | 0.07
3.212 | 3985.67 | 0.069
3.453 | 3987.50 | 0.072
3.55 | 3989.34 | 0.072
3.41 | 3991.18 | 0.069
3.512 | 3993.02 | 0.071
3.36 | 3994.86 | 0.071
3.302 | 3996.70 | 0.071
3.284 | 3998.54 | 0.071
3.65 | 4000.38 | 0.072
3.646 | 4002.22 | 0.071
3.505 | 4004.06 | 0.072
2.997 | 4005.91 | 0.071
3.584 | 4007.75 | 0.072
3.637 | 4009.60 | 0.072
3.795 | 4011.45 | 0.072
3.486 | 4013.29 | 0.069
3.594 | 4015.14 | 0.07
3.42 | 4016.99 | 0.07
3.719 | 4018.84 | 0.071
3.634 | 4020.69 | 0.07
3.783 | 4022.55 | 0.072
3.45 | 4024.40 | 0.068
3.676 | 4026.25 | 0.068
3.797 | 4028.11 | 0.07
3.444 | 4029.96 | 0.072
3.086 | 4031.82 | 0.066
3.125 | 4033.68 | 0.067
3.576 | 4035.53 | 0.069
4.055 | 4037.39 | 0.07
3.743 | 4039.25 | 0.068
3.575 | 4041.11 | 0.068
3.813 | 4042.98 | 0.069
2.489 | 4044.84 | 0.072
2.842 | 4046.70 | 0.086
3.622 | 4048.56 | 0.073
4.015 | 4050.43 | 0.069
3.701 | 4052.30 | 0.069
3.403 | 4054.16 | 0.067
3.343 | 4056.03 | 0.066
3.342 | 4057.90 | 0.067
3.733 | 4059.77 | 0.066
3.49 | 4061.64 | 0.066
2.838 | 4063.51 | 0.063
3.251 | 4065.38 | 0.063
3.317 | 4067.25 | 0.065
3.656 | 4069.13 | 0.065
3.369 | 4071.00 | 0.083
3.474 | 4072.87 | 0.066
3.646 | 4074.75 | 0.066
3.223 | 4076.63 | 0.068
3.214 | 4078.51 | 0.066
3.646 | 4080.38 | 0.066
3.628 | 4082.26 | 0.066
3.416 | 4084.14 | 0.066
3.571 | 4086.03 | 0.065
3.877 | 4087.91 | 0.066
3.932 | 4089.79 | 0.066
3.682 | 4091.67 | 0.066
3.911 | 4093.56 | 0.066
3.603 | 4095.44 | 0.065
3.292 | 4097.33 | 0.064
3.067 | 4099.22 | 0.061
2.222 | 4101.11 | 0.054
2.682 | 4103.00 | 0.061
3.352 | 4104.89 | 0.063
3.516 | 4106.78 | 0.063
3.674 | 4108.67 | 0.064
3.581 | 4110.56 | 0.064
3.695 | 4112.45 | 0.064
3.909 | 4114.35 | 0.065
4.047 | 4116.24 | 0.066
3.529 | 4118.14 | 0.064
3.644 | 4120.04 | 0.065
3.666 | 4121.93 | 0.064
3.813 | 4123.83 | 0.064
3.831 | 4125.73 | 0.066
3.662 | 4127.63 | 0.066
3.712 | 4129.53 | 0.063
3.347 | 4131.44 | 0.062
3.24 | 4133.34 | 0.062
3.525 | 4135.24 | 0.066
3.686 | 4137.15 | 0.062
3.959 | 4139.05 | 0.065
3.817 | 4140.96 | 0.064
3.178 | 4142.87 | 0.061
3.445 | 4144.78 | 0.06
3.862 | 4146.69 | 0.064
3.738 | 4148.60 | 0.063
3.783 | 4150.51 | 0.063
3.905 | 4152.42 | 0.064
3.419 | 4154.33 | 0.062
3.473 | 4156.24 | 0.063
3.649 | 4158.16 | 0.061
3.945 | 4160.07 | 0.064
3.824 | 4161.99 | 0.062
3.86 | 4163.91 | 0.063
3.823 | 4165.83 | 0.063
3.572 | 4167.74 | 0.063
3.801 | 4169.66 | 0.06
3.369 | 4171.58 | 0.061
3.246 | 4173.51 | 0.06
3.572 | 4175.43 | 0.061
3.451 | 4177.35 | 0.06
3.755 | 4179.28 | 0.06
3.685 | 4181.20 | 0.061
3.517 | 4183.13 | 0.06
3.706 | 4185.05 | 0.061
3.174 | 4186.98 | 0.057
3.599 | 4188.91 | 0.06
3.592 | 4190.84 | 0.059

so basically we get -0.1 angstroms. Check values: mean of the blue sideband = 3.39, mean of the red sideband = 3.63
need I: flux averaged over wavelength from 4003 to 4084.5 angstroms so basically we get 3.48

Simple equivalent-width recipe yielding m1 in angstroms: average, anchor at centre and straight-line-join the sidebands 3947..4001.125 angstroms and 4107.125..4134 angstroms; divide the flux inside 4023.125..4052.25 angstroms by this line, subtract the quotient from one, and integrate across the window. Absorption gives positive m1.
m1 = -3.5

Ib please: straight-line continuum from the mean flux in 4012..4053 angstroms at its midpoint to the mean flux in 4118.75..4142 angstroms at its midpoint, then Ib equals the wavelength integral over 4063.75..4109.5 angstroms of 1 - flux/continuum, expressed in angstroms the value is 2.3 angstroms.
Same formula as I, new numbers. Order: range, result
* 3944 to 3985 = 2.41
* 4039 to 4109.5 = 3.42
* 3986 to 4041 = 3.52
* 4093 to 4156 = 3.55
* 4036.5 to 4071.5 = 3.45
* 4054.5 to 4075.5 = 3.4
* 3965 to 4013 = 2.93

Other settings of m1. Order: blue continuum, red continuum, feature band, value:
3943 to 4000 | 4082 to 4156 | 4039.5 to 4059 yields -1.8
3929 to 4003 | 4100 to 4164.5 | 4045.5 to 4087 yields -4.0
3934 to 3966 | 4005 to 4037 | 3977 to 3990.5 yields -1.9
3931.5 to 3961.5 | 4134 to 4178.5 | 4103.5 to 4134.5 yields -2.1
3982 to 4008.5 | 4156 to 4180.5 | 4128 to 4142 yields -0.1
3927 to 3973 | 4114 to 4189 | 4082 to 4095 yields -2.6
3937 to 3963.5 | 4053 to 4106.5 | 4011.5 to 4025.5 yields -2.9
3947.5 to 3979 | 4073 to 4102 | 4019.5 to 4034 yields -3.3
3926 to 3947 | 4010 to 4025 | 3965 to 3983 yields 3.7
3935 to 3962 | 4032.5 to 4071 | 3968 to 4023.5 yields -4.8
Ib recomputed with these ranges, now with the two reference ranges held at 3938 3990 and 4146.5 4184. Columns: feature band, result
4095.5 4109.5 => 0.61 angstroms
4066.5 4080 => -1.37 angstroms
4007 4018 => -3.36 angstroms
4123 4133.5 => -0.57 angstroms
